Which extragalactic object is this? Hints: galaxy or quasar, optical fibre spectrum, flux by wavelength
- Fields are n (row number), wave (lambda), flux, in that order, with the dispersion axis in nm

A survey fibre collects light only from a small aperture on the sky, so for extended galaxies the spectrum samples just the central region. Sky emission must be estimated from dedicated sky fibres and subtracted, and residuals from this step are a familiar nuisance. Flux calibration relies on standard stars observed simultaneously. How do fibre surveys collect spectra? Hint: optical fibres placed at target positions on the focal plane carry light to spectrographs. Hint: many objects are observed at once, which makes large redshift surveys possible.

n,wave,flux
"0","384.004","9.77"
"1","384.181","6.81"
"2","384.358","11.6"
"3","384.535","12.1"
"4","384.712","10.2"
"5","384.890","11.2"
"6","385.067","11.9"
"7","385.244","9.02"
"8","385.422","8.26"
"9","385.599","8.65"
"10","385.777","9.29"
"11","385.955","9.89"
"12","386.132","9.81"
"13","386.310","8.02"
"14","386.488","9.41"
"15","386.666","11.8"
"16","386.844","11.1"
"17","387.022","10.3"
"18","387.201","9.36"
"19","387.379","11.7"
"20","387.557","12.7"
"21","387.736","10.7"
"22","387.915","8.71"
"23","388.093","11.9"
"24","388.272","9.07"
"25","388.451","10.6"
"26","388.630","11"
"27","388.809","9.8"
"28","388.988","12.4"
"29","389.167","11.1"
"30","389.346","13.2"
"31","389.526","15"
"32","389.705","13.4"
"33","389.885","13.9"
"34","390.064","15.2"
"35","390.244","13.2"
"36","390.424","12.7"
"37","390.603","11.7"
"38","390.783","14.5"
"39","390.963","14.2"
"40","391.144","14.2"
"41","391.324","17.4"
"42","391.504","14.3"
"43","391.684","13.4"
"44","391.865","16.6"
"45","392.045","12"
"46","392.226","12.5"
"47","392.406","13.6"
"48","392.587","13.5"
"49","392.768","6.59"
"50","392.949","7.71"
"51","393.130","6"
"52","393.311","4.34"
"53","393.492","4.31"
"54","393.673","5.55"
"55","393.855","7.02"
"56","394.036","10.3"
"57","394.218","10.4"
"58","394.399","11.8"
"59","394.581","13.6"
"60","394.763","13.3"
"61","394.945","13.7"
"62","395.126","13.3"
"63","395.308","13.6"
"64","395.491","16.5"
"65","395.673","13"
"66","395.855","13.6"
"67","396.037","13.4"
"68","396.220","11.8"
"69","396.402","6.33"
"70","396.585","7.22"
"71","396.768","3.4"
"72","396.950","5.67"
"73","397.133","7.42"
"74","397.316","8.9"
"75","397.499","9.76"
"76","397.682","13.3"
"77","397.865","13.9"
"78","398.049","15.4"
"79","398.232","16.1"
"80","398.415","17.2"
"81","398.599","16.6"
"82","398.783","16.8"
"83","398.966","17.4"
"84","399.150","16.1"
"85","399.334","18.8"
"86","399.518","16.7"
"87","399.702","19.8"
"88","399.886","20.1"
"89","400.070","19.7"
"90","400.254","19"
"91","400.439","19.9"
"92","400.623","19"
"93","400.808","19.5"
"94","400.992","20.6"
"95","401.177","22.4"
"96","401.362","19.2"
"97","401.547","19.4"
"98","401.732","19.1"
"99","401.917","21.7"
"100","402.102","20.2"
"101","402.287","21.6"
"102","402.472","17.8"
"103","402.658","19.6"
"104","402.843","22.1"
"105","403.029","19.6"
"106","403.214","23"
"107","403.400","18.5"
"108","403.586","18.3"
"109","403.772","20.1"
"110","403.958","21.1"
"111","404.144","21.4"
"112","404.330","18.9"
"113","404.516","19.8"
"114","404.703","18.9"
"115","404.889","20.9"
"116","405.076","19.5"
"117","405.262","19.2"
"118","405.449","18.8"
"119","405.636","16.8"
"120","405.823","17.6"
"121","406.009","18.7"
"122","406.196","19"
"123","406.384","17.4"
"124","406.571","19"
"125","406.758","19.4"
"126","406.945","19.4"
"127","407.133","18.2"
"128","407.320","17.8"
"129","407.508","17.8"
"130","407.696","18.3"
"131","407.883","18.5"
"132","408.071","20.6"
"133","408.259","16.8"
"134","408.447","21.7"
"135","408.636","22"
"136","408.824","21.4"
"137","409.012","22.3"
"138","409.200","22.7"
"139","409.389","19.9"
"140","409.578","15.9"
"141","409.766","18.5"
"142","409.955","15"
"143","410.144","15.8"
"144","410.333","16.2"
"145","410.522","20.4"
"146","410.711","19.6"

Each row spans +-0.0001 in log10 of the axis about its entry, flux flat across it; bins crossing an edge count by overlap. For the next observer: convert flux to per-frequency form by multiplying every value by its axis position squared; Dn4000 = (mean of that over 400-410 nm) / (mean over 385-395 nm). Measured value 1.89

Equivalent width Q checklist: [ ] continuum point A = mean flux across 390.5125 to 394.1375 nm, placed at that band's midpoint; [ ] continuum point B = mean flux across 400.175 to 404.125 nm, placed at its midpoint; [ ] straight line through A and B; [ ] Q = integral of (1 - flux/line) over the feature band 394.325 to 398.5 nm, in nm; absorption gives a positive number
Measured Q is 0.81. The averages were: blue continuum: 11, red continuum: 20.1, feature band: 11.8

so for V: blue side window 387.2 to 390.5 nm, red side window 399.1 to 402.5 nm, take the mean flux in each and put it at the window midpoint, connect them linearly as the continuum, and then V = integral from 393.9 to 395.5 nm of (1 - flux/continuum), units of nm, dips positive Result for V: 0.32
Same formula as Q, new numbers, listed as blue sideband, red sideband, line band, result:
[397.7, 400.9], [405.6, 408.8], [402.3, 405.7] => -0.256 nm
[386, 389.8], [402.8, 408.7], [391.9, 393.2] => 0.249 nm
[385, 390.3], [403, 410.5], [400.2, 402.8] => -0.477 nm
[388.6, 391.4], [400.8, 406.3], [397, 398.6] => 0.403 nm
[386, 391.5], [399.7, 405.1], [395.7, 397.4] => 0.793 nm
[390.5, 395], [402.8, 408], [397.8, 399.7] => -0.208 nm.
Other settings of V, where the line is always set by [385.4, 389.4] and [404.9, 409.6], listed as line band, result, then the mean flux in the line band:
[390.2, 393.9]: 0.33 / 11.2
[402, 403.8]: -0.29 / 20.1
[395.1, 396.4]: 0.09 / 13.1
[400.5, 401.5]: -0.22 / 20.1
